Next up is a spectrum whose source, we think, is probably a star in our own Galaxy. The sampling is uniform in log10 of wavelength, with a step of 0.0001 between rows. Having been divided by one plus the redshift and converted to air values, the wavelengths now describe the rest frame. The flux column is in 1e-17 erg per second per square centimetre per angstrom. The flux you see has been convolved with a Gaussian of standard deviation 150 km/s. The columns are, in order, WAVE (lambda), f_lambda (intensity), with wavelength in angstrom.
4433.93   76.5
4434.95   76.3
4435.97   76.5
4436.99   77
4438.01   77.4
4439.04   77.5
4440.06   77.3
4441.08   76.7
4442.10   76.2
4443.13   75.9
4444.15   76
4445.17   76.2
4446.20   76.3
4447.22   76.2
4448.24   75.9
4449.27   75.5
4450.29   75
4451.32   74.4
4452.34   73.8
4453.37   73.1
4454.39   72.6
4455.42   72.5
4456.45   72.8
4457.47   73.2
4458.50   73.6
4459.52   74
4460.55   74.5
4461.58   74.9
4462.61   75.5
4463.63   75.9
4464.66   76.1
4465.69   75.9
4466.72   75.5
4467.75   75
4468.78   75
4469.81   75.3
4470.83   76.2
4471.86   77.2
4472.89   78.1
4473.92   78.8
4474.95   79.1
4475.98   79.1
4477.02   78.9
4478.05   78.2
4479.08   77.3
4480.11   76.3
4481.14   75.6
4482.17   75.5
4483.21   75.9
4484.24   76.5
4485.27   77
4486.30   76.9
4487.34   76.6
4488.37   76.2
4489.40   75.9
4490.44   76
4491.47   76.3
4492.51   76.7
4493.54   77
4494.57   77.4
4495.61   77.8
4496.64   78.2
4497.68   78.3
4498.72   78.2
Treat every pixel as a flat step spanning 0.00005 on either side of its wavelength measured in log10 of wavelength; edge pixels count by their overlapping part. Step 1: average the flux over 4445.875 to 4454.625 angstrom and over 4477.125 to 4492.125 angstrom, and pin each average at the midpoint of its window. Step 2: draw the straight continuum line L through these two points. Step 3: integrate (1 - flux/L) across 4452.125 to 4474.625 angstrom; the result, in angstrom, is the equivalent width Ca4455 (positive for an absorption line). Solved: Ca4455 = 0.1 angstrom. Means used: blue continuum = 74.9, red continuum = 76.5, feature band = 75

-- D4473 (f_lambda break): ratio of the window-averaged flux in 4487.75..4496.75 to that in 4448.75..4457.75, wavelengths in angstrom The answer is 1.0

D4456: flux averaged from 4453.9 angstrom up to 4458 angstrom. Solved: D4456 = 72.7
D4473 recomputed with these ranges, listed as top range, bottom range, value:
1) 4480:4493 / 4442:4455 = 1.02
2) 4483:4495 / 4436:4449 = 1.00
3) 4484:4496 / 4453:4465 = 1.04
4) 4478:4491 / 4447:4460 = 1.03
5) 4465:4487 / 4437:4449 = 1.00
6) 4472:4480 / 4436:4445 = 1.02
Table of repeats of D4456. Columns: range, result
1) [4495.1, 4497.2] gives 78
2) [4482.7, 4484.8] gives 76.4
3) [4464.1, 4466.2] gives 75.9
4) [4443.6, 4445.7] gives 76.1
